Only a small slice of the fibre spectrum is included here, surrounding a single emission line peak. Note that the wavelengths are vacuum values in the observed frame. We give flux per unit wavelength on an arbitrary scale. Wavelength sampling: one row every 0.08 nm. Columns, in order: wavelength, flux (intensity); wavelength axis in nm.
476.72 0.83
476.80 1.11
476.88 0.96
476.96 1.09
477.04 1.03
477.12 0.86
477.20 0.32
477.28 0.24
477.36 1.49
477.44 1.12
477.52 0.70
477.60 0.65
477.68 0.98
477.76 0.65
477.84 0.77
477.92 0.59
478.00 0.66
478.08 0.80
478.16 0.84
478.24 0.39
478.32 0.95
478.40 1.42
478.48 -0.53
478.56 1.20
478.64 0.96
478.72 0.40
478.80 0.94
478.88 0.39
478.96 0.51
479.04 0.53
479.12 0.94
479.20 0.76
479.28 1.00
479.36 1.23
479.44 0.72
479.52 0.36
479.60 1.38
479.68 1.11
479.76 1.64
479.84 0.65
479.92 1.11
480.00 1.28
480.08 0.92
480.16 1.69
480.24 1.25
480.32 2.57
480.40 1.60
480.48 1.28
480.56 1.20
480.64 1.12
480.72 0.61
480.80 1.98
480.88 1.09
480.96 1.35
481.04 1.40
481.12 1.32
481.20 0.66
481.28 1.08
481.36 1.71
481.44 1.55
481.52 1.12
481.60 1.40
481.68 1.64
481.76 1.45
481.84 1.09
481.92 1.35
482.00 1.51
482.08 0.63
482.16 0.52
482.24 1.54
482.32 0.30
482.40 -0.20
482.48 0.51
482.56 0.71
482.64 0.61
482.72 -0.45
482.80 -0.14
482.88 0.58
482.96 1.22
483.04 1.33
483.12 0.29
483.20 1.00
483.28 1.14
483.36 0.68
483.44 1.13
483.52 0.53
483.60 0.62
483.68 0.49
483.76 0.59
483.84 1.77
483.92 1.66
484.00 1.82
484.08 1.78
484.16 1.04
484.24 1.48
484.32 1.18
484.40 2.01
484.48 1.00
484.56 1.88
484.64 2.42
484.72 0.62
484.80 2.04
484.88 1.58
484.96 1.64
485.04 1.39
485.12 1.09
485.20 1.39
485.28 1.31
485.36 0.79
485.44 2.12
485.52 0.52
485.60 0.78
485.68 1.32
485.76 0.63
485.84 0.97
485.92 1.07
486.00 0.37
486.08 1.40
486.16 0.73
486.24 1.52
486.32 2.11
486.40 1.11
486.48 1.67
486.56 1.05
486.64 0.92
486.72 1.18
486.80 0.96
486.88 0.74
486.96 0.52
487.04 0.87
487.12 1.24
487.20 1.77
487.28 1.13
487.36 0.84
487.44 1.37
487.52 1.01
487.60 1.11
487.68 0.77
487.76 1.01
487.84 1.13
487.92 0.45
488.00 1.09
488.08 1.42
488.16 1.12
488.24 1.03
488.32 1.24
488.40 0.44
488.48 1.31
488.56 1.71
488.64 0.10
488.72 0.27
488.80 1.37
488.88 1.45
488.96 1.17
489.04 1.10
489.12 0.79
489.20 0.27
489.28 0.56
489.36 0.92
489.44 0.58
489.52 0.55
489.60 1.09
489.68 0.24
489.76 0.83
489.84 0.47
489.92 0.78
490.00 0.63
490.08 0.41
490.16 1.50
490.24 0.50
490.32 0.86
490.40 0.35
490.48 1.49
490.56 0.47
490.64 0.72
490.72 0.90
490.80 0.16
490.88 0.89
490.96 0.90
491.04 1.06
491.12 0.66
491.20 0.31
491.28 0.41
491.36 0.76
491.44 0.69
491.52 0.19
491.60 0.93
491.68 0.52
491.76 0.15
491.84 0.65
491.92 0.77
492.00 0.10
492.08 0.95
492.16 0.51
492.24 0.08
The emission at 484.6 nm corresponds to C IV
